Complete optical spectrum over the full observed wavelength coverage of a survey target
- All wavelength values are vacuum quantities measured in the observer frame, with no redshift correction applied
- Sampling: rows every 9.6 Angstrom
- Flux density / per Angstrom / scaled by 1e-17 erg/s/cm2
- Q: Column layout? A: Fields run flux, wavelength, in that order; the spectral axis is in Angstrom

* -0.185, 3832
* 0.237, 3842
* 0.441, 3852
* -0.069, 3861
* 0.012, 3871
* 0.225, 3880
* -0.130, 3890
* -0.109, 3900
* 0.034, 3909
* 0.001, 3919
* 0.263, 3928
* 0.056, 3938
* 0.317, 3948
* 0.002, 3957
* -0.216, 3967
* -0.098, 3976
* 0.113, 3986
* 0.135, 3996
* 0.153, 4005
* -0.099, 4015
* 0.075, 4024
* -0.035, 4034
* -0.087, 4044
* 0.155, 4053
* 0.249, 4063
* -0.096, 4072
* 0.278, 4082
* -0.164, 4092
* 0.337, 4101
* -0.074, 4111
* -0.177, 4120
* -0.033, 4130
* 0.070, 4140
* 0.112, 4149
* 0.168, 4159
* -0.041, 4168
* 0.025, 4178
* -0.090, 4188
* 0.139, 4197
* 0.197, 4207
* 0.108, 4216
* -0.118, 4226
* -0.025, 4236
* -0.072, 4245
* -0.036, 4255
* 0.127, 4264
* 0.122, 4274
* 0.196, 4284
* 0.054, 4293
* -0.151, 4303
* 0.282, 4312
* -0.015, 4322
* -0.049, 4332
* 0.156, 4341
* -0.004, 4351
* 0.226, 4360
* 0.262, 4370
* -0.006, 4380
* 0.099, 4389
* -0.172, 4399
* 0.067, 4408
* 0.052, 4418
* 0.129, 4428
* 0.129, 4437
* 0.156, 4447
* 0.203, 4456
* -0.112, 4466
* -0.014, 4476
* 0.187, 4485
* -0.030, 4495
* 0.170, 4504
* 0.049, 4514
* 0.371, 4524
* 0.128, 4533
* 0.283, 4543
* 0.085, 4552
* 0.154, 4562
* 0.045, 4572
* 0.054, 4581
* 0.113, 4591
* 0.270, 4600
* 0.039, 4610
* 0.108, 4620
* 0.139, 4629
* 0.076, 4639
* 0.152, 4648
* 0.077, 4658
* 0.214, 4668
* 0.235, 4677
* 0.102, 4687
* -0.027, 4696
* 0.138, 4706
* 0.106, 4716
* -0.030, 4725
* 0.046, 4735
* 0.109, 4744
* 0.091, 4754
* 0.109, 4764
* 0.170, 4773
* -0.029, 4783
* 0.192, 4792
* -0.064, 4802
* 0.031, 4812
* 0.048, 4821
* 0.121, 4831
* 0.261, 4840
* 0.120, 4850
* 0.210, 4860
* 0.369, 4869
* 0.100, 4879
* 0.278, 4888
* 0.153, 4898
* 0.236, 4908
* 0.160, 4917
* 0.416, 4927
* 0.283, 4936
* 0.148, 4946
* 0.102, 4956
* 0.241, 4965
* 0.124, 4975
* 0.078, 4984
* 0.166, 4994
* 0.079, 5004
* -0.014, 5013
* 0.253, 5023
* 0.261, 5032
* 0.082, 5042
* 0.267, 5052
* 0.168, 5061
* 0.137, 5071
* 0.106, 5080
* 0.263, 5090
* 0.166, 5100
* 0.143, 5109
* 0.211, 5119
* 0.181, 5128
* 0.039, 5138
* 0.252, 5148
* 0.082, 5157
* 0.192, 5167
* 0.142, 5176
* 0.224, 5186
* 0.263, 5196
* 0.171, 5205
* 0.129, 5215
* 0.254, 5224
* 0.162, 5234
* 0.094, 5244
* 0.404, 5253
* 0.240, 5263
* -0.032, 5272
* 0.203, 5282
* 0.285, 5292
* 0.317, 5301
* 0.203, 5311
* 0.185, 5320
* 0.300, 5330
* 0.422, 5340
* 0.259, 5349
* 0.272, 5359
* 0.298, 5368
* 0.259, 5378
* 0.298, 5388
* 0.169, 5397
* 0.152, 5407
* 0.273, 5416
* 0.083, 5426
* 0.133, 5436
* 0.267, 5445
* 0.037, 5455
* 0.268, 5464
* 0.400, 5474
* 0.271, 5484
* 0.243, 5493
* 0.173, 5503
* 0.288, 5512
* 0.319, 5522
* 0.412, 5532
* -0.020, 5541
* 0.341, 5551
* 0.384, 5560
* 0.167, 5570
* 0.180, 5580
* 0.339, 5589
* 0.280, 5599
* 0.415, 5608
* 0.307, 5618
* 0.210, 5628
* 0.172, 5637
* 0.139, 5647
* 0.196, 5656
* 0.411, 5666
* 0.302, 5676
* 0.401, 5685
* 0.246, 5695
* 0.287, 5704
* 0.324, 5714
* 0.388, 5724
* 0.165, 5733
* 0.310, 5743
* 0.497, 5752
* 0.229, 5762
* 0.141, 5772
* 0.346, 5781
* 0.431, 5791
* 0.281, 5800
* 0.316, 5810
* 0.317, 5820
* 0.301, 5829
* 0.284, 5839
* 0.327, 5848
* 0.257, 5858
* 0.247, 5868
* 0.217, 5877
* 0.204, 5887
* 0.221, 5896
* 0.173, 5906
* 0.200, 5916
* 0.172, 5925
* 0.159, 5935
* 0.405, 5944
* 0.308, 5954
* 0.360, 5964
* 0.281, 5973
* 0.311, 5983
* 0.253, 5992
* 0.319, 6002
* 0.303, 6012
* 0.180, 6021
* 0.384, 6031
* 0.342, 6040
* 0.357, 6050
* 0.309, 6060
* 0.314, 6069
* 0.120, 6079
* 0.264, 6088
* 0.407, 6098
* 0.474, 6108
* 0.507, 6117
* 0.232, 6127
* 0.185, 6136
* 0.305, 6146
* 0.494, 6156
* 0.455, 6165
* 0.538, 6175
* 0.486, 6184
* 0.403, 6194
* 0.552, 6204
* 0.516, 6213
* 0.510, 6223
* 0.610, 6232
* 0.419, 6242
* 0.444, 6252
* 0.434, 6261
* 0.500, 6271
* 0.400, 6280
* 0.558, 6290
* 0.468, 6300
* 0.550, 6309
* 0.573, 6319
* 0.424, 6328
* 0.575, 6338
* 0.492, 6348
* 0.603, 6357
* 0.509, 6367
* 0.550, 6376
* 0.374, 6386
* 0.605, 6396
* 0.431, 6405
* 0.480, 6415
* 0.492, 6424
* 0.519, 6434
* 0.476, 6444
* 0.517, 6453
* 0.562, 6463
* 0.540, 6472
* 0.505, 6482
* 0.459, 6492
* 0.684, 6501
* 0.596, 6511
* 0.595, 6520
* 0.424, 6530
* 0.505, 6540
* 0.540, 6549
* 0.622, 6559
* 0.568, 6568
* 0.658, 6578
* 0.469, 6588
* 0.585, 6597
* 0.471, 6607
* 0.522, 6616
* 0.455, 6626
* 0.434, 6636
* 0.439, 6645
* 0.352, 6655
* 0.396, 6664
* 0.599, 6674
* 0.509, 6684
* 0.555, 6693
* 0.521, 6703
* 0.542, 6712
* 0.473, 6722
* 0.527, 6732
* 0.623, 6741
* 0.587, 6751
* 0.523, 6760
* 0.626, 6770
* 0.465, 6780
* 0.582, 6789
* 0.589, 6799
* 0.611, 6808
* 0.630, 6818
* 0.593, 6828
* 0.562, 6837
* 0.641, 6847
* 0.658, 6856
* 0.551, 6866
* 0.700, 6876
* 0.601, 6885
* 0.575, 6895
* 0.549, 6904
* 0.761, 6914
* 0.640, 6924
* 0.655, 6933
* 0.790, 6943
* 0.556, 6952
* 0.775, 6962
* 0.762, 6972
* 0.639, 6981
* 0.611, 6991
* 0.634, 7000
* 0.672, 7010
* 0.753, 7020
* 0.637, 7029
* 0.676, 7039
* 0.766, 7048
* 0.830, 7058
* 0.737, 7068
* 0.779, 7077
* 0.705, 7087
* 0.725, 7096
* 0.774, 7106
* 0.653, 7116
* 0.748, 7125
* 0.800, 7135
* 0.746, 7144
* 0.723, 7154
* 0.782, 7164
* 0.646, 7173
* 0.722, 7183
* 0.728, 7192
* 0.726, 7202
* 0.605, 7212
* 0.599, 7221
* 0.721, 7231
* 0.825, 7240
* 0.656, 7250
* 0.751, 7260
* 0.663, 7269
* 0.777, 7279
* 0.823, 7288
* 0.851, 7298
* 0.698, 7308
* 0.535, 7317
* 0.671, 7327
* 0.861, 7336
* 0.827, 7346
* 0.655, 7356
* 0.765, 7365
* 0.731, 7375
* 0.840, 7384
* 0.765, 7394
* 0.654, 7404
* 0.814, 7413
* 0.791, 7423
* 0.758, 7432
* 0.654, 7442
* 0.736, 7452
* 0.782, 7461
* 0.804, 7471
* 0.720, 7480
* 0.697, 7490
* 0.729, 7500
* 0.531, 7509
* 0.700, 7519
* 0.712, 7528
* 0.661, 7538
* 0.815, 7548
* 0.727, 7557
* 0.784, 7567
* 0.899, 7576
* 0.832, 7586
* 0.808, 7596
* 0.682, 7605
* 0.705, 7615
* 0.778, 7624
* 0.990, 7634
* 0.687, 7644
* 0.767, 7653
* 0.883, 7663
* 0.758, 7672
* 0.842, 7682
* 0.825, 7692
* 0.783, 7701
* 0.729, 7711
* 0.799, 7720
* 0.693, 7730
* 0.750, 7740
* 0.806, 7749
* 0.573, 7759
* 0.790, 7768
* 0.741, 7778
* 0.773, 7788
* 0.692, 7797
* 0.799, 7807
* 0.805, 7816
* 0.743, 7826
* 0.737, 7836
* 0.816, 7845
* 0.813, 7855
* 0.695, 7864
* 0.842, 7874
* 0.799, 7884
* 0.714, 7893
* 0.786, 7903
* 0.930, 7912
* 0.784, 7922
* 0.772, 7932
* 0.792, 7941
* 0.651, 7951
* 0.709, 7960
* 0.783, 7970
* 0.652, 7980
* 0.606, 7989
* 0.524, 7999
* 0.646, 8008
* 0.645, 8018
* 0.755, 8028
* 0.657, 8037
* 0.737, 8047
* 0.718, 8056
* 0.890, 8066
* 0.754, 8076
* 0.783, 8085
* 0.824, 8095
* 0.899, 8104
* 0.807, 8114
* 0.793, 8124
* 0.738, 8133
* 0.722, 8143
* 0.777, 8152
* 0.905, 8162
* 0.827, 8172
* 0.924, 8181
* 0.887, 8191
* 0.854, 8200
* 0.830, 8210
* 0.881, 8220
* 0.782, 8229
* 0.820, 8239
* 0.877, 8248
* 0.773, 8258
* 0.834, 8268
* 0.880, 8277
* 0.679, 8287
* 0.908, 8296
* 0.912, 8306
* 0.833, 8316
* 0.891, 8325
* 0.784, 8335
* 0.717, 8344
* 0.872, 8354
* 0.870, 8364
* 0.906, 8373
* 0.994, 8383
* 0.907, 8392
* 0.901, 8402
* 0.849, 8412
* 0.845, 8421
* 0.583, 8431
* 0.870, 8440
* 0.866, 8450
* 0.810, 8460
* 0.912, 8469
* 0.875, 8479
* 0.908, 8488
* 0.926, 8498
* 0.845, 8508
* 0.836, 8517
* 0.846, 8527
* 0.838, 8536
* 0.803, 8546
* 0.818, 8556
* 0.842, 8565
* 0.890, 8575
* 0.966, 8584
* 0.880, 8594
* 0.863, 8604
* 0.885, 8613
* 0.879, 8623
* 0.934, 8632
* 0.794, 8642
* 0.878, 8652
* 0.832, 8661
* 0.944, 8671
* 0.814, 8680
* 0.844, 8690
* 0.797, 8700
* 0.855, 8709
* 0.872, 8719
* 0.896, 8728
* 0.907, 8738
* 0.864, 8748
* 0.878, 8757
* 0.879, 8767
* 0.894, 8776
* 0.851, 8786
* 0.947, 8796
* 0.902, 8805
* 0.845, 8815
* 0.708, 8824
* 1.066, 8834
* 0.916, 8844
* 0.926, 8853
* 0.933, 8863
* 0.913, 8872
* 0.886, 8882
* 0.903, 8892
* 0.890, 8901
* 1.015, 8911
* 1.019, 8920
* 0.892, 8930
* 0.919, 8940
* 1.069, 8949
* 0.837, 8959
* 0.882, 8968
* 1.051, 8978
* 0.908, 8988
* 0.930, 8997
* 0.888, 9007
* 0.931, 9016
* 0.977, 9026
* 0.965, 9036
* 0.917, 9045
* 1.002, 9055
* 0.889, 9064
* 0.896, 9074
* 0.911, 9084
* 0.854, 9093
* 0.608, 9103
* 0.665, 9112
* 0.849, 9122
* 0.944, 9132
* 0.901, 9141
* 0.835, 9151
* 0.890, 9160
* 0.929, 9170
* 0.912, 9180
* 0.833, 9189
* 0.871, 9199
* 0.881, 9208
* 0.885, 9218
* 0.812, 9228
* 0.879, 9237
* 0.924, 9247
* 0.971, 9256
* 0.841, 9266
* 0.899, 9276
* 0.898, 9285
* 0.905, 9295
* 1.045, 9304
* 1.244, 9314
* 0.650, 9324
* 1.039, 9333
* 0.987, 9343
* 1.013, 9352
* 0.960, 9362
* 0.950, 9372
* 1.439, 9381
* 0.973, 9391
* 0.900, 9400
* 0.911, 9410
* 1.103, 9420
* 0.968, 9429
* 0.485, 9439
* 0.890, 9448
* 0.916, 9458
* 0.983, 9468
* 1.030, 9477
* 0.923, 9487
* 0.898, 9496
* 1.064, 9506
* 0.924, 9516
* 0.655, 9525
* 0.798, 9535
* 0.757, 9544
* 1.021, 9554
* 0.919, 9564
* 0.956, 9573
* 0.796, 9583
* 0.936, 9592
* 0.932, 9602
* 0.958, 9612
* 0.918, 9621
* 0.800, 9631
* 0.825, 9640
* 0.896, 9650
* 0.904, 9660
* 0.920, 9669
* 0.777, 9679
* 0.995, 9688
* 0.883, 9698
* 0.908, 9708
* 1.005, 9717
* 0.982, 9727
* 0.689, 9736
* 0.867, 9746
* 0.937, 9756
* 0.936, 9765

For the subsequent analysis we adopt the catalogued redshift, 0.545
